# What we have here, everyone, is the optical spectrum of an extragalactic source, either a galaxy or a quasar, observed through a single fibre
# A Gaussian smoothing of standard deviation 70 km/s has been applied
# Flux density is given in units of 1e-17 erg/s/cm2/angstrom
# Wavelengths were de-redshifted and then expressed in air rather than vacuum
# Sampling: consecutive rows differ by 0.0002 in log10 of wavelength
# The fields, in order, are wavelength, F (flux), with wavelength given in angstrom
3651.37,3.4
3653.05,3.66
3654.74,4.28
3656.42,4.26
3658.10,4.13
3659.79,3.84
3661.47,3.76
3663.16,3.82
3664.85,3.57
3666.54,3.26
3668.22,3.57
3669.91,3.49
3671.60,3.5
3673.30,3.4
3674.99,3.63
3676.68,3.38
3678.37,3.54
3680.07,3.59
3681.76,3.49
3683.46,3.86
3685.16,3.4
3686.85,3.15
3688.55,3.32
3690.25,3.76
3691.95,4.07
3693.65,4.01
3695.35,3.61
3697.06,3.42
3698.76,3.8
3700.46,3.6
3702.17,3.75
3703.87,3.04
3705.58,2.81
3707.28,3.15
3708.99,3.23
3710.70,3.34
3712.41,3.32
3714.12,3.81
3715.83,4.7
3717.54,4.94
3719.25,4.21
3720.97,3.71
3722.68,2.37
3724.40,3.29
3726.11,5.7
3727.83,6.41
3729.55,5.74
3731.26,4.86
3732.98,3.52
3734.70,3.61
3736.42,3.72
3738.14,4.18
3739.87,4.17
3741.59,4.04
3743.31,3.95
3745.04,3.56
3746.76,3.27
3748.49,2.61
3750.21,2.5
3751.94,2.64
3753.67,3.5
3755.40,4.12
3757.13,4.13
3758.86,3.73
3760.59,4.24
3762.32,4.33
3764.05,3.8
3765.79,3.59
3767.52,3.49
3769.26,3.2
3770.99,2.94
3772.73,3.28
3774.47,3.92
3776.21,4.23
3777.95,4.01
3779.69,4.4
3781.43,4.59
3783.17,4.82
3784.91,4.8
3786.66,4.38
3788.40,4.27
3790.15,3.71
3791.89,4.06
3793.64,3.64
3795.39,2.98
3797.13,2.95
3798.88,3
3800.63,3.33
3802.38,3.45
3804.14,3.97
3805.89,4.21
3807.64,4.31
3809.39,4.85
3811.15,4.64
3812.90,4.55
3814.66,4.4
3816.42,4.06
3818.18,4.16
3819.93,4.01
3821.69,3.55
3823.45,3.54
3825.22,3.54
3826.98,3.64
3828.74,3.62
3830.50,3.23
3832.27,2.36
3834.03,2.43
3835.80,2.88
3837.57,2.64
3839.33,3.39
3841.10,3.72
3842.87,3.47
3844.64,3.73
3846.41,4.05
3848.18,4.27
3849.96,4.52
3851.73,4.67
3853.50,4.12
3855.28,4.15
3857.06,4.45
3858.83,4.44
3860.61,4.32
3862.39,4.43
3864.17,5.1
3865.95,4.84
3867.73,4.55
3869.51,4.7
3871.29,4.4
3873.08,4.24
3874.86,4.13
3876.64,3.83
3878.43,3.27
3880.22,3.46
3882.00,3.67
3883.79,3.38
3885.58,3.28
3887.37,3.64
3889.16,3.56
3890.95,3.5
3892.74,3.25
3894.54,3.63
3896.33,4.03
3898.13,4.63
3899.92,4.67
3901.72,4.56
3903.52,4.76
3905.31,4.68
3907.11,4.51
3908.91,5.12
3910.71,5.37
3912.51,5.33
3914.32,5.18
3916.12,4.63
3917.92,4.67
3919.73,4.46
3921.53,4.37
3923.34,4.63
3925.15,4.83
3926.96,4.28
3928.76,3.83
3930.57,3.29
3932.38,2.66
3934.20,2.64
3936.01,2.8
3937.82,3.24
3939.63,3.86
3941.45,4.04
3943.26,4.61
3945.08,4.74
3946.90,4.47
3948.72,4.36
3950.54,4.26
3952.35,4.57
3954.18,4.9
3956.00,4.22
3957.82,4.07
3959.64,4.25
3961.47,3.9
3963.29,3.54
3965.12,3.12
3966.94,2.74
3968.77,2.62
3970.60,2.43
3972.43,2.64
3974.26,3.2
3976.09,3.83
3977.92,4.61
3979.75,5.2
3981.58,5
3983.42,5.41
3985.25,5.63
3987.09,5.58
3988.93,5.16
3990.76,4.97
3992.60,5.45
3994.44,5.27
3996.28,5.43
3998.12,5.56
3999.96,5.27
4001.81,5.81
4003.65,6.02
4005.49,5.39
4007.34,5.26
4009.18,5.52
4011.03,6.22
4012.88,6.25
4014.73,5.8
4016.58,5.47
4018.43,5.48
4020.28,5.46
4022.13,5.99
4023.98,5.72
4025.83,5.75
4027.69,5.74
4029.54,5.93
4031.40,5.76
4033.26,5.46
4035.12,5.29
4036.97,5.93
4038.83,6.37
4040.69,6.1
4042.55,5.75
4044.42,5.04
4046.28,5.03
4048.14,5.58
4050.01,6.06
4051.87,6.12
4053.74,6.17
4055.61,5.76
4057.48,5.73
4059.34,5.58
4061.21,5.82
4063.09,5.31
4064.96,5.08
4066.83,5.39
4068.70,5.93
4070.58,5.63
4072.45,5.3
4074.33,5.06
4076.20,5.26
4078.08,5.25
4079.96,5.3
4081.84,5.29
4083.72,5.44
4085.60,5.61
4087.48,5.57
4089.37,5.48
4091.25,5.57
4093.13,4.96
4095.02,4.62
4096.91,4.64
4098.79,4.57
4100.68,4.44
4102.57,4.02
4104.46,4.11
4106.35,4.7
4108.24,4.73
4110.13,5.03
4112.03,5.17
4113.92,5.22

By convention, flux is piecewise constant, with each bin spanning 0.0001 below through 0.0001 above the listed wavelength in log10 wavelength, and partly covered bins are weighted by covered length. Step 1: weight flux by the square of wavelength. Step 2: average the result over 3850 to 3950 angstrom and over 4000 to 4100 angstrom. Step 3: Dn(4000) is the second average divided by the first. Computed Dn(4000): 1.4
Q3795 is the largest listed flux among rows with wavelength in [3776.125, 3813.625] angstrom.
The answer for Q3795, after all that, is 4.85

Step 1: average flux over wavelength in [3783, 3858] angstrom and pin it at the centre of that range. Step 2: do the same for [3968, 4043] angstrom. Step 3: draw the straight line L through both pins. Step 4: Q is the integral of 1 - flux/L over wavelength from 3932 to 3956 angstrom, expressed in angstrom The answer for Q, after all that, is 4.1 angstrom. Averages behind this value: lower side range 3.82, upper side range 5.27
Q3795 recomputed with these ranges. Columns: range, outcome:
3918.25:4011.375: 6.22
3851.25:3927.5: 5.37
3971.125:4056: 6.37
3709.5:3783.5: 6.41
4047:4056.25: 6.17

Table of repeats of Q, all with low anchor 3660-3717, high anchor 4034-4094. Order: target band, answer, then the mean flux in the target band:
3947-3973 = 6.6 angstrom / 3.72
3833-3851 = 3.6 angstrom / 3.51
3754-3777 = 1.2 angstrom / 3.76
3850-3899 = 5.1 angstrom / 4.07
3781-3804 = 1.5 angstrom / 3.83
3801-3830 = 1.5 angstrom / 4.01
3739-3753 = 1.9 angstrom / 3.34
